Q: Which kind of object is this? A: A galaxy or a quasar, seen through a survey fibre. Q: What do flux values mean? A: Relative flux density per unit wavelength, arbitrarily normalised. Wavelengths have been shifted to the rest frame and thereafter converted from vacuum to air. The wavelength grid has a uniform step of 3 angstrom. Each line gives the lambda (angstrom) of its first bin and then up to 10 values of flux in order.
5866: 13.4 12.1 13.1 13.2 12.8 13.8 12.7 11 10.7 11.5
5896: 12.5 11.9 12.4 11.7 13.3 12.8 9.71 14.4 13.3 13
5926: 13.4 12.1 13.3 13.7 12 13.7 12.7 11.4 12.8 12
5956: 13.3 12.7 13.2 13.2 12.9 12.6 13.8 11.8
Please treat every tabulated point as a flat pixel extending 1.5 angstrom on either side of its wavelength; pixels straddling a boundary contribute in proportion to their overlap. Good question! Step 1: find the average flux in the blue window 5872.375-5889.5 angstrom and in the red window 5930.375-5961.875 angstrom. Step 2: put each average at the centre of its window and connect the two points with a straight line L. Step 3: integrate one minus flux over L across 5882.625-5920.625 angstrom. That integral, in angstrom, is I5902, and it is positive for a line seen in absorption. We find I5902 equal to 1.64 angstrom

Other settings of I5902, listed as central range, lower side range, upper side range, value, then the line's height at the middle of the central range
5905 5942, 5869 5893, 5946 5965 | -0.9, 12.5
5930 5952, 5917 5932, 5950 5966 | 0.4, 13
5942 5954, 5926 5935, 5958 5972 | 0.6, 13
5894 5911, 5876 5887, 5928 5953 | 0.5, 12.8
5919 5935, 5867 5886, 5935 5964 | -0.4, 12.8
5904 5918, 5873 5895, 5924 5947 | 0.3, 12.6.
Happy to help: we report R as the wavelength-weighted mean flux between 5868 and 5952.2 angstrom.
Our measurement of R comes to 12.5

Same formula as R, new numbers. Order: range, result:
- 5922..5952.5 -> 12.8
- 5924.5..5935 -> 13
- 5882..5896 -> 11.7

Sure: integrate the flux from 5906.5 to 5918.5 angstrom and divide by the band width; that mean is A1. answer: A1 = 12.6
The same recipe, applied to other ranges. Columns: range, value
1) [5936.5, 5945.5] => 12.8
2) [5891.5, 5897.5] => 12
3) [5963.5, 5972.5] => 12.9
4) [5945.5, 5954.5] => 12.1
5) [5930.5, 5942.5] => 13.2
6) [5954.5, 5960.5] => 13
